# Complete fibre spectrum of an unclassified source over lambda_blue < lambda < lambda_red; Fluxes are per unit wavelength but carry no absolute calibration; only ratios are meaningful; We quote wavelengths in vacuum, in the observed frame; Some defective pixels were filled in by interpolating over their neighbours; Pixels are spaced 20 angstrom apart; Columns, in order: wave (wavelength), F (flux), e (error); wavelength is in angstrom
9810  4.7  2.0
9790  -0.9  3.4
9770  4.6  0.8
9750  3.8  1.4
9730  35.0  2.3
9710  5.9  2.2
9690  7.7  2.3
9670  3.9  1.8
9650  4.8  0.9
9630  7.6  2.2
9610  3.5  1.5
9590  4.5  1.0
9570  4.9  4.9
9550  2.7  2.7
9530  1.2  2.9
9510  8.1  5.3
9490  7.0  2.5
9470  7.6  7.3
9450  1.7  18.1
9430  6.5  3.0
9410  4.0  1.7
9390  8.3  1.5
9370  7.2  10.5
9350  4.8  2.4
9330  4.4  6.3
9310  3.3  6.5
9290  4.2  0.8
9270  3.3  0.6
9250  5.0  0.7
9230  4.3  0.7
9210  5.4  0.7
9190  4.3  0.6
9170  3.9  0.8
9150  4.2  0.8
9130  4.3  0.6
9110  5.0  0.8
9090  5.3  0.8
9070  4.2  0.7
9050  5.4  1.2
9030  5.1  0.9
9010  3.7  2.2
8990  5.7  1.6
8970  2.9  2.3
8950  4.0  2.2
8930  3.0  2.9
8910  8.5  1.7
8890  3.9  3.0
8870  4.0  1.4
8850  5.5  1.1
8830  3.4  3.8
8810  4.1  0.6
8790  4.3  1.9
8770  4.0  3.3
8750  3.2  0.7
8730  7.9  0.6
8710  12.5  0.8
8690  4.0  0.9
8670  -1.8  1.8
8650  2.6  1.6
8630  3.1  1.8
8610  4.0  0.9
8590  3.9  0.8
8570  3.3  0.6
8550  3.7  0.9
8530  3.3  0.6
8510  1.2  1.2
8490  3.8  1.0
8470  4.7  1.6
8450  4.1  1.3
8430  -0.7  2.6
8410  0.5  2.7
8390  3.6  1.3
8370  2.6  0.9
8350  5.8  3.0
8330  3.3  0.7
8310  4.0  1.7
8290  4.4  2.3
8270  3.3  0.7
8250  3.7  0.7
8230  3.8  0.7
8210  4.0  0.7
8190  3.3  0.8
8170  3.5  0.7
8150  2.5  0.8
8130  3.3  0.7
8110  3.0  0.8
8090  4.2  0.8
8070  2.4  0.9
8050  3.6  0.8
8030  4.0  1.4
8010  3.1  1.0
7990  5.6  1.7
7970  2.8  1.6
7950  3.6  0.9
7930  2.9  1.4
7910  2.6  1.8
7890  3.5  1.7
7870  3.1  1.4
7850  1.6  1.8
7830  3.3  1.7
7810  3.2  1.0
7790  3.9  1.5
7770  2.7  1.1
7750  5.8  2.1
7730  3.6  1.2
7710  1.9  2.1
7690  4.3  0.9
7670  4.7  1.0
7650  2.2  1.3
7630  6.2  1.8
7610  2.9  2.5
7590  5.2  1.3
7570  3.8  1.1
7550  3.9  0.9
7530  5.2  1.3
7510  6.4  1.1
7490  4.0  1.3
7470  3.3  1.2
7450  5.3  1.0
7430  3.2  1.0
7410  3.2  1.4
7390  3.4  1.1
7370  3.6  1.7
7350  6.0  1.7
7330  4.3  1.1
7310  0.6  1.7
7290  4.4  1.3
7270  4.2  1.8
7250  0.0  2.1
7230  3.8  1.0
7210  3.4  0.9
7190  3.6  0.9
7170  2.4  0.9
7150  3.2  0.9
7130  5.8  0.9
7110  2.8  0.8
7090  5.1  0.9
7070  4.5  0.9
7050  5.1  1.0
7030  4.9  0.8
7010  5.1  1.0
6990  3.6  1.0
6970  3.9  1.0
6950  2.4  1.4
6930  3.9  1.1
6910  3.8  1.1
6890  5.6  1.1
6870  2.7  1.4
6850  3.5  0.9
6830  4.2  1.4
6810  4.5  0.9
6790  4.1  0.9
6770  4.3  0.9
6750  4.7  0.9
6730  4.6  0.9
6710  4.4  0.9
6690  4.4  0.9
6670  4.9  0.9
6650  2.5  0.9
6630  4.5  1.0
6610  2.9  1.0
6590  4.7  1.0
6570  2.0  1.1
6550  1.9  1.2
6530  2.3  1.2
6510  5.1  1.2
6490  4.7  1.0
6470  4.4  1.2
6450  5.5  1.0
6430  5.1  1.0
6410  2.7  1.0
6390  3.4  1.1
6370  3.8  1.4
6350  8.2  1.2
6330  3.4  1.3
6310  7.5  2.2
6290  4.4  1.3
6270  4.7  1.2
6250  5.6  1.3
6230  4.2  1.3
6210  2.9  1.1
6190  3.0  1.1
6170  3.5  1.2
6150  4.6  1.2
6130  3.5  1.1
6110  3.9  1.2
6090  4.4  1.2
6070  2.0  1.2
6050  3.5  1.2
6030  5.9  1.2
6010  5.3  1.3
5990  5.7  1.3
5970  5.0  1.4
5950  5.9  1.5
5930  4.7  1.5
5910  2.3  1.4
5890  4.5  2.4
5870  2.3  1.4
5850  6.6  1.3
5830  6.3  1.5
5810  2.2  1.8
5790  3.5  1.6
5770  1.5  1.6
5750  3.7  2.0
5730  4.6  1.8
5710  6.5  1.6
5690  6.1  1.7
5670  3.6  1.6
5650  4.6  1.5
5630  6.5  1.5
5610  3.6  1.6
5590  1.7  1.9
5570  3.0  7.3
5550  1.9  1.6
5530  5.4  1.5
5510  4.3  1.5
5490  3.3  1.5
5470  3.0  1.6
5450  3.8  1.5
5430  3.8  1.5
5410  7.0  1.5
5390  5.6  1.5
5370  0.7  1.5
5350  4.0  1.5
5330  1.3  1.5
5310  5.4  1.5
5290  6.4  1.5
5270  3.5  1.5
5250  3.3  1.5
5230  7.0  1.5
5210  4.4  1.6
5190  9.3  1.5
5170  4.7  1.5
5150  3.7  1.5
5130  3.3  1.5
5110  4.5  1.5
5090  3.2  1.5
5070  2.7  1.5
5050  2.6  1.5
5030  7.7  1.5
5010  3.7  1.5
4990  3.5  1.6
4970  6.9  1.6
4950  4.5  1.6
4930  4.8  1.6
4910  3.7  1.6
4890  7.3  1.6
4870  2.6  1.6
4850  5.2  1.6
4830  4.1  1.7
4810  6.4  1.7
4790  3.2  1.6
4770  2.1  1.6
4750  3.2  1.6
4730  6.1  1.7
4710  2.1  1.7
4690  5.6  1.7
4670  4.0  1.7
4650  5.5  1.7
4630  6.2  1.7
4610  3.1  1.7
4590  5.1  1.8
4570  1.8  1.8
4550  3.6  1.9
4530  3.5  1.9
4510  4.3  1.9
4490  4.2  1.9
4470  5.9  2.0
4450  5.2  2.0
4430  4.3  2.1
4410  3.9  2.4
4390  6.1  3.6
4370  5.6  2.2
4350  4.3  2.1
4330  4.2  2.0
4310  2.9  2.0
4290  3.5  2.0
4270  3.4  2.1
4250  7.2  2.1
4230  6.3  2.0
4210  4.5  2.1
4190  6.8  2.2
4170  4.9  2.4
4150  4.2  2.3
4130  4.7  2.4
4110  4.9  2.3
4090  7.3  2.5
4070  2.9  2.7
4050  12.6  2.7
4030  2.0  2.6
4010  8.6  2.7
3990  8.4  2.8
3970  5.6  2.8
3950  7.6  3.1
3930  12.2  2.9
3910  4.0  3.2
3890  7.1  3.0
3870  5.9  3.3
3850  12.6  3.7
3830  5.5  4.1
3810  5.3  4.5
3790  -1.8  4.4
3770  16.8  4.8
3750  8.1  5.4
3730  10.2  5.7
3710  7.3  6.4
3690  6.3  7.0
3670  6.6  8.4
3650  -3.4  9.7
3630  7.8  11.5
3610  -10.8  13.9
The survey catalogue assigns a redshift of 1.338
